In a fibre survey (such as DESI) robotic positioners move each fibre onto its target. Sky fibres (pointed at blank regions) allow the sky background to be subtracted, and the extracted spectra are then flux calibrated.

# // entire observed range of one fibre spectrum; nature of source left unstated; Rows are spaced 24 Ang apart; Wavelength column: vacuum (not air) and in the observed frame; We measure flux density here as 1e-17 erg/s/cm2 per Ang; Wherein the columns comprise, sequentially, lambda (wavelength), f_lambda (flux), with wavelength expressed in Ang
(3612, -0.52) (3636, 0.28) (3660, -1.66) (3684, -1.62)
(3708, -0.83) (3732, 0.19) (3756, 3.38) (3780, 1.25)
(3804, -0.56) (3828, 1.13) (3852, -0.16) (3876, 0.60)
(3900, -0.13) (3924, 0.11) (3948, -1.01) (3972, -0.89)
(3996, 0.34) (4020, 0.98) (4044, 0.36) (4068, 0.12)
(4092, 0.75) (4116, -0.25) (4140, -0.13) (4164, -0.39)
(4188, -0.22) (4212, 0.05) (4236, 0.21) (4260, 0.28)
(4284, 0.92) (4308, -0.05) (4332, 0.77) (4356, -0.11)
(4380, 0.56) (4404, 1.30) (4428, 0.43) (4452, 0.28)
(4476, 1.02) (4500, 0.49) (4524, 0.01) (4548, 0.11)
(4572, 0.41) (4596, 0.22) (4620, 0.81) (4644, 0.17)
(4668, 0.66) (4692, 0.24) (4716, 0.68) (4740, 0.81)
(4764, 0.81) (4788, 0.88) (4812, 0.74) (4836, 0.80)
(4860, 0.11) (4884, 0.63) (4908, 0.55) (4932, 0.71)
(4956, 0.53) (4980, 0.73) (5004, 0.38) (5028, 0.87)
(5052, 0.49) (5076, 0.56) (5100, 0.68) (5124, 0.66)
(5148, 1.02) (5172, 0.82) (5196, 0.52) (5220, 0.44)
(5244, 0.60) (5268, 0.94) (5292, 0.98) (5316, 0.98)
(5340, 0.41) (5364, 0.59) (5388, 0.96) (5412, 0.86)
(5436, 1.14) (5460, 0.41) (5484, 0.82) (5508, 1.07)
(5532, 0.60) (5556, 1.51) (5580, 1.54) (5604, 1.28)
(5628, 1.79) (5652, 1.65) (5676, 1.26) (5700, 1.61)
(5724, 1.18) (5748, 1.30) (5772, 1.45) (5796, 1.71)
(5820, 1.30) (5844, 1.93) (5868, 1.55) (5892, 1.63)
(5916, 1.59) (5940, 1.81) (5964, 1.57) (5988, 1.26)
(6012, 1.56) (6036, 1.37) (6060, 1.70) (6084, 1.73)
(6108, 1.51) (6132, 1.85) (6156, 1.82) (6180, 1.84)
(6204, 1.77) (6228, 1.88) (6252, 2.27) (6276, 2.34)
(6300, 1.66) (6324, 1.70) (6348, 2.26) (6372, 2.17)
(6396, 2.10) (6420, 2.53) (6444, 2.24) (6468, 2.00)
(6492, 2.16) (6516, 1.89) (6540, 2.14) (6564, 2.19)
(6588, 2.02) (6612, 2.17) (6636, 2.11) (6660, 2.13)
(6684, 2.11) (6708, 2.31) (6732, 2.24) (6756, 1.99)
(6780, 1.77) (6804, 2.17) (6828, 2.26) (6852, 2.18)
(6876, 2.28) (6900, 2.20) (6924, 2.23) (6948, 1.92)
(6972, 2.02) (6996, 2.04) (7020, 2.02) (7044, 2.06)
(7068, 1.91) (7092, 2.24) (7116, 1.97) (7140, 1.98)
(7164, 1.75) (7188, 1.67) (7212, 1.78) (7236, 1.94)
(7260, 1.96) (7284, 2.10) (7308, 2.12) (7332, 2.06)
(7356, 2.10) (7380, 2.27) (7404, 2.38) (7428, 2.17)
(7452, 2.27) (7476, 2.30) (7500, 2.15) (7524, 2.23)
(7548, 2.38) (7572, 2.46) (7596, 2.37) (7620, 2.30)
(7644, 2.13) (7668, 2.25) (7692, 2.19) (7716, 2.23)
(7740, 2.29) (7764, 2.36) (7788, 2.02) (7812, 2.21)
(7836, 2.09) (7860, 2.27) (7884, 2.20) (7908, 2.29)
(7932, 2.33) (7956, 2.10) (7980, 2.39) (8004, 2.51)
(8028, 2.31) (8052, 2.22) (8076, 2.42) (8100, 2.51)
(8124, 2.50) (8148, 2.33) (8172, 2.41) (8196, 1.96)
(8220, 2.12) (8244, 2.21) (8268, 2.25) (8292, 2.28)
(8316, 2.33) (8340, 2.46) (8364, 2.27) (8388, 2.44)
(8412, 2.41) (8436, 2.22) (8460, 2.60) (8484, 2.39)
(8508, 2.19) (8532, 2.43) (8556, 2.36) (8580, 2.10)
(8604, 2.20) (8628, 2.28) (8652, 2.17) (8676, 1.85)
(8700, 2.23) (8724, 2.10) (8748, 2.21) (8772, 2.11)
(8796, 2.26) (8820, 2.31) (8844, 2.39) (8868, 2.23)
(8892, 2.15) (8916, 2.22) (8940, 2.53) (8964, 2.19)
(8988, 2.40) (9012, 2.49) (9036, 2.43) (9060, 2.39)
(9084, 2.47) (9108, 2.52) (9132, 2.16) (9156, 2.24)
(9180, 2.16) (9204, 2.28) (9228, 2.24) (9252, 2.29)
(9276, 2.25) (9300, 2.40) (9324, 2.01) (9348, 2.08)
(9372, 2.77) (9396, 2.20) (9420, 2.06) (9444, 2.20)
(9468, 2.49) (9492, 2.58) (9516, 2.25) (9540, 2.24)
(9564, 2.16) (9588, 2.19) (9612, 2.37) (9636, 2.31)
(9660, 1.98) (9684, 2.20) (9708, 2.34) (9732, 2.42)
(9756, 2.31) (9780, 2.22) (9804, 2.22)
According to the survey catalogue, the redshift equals 0.39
